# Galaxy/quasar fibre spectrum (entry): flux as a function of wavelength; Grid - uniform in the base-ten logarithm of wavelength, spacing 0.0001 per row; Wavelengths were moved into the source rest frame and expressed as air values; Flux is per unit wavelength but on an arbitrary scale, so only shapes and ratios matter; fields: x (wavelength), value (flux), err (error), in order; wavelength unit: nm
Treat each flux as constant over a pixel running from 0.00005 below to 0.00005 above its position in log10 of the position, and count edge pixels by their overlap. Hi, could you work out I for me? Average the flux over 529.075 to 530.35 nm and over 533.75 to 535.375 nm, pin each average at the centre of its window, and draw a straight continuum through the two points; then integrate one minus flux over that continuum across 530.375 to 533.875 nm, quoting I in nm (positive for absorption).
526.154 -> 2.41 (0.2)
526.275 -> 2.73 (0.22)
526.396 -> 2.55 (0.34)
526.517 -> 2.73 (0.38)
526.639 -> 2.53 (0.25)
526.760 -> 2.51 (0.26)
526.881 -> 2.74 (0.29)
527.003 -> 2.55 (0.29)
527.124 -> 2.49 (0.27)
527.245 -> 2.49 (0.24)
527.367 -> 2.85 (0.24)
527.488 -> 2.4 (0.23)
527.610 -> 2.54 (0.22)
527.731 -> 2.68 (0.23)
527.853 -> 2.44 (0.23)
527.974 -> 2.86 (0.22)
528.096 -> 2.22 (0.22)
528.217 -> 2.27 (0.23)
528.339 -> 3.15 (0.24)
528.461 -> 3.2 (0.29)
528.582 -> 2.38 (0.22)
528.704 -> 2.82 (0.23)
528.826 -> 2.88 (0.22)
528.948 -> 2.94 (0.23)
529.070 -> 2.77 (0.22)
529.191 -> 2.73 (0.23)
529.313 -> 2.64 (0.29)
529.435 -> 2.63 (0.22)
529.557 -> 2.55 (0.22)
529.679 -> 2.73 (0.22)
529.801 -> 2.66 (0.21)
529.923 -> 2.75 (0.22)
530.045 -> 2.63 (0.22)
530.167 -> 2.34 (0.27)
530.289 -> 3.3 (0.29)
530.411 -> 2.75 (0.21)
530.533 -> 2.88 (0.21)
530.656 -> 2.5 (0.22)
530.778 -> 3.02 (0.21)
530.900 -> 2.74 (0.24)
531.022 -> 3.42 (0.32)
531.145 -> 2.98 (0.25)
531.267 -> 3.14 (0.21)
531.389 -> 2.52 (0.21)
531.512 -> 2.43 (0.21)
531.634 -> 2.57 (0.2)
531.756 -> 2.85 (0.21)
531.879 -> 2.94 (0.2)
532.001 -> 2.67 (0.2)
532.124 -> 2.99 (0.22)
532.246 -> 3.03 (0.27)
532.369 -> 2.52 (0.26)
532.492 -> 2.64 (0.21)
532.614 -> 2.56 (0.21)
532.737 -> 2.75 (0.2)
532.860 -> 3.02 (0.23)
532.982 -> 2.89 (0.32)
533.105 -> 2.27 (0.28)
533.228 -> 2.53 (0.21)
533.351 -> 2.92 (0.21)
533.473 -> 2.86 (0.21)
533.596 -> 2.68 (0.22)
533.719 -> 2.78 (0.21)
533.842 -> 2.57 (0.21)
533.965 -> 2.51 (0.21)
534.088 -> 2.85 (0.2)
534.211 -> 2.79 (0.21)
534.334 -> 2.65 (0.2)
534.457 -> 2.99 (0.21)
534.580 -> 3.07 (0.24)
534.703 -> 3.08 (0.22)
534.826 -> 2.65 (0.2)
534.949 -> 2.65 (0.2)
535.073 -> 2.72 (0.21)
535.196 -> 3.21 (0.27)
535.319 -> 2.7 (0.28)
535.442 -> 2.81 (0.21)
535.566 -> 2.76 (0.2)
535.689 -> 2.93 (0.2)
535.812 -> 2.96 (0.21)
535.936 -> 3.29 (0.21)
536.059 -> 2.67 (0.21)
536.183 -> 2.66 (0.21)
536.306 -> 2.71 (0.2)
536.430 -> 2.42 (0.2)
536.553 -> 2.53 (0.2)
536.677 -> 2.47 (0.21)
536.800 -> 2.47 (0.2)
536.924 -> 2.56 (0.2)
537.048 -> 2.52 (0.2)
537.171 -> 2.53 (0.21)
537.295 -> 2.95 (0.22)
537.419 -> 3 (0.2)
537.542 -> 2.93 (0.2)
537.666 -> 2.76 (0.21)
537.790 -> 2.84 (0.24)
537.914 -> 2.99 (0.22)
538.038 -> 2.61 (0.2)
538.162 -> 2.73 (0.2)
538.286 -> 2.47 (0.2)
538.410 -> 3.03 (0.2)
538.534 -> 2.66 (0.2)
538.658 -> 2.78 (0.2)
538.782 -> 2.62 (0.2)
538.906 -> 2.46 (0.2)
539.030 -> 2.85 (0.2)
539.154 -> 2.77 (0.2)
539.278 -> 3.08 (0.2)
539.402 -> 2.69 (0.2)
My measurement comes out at -0.03 nm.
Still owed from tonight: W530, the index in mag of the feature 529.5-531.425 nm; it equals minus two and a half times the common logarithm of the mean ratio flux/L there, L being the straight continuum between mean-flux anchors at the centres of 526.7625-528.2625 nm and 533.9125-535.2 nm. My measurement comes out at -0.06 mag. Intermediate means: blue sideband 2.55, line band 2.81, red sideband 2.82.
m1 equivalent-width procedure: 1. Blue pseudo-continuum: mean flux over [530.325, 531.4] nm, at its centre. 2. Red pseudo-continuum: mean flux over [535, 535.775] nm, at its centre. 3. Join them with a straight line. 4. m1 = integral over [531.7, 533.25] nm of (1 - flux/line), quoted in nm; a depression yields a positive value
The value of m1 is 0.08 nm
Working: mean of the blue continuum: 2.91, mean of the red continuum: 2.86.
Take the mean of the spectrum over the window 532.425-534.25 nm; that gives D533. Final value 2.71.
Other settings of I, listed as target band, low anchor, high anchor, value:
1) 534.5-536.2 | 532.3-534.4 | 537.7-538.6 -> -0.10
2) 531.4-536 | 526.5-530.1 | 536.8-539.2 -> -0.14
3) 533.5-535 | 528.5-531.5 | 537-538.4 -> 0.00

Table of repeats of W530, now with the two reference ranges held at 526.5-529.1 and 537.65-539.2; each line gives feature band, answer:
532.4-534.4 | 0.00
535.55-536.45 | -0.04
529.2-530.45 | -0.01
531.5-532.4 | -0.04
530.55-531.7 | -0.05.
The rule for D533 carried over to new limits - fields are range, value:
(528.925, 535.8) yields 2.78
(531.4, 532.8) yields 2.71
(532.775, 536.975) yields 2.75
